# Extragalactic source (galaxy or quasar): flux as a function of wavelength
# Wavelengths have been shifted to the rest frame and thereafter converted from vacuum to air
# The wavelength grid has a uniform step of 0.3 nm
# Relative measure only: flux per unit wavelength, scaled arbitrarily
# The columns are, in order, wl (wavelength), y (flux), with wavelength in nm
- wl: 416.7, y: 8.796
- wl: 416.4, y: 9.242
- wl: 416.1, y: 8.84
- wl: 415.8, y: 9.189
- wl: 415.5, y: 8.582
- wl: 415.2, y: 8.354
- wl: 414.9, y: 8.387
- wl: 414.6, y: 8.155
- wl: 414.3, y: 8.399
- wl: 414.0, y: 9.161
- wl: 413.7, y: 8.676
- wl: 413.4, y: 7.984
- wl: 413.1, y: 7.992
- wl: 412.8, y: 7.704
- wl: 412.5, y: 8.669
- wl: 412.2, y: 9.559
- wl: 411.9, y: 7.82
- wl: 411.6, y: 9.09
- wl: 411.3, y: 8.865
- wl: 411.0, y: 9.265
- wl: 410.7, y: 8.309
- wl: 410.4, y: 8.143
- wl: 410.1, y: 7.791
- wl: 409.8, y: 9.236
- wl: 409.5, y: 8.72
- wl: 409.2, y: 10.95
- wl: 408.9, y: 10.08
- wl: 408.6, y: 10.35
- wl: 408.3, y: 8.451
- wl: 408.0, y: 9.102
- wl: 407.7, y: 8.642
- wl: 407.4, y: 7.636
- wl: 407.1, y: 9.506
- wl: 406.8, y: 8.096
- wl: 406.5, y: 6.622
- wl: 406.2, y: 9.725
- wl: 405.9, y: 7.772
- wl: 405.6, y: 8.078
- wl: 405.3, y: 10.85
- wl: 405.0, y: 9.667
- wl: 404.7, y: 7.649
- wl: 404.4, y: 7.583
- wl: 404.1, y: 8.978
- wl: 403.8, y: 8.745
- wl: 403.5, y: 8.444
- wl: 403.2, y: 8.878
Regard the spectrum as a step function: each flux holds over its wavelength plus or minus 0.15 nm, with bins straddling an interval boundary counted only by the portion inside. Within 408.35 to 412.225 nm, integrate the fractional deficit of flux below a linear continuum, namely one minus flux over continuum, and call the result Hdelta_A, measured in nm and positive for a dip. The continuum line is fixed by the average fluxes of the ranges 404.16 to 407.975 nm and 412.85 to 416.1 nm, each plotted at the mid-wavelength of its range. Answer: -0.26 nm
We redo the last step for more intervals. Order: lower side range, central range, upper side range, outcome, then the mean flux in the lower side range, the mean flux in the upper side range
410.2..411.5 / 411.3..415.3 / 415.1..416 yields 0.10 nm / 8.63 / 8.74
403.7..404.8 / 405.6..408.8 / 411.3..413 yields -0.08 nm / 8.24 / 8.58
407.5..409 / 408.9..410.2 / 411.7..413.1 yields -0.05 nm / 9.24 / 8.41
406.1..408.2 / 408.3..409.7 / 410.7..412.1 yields -0.20 nm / 8.45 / 8.74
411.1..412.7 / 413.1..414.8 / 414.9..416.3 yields 0.06 nm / 8.78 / 8.72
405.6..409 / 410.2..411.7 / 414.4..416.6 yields 0.00 nm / 8.68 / 8.67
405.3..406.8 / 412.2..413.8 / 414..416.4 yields 0.05 nm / 8.33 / 8.64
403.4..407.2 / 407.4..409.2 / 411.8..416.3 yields -0.16 nm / 8.58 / 8.51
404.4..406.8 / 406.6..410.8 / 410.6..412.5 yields -0.11 nm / 8.53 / 8.82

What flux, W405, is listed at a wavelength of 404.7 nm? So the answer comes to 7.649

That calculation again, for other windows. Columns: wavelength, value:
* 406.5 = 6.622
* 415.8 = 9.189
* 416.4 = 9.242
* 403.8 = 8.745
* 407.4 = 7.636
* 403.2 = 8.878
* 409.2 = 10.95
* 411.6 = 9.09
